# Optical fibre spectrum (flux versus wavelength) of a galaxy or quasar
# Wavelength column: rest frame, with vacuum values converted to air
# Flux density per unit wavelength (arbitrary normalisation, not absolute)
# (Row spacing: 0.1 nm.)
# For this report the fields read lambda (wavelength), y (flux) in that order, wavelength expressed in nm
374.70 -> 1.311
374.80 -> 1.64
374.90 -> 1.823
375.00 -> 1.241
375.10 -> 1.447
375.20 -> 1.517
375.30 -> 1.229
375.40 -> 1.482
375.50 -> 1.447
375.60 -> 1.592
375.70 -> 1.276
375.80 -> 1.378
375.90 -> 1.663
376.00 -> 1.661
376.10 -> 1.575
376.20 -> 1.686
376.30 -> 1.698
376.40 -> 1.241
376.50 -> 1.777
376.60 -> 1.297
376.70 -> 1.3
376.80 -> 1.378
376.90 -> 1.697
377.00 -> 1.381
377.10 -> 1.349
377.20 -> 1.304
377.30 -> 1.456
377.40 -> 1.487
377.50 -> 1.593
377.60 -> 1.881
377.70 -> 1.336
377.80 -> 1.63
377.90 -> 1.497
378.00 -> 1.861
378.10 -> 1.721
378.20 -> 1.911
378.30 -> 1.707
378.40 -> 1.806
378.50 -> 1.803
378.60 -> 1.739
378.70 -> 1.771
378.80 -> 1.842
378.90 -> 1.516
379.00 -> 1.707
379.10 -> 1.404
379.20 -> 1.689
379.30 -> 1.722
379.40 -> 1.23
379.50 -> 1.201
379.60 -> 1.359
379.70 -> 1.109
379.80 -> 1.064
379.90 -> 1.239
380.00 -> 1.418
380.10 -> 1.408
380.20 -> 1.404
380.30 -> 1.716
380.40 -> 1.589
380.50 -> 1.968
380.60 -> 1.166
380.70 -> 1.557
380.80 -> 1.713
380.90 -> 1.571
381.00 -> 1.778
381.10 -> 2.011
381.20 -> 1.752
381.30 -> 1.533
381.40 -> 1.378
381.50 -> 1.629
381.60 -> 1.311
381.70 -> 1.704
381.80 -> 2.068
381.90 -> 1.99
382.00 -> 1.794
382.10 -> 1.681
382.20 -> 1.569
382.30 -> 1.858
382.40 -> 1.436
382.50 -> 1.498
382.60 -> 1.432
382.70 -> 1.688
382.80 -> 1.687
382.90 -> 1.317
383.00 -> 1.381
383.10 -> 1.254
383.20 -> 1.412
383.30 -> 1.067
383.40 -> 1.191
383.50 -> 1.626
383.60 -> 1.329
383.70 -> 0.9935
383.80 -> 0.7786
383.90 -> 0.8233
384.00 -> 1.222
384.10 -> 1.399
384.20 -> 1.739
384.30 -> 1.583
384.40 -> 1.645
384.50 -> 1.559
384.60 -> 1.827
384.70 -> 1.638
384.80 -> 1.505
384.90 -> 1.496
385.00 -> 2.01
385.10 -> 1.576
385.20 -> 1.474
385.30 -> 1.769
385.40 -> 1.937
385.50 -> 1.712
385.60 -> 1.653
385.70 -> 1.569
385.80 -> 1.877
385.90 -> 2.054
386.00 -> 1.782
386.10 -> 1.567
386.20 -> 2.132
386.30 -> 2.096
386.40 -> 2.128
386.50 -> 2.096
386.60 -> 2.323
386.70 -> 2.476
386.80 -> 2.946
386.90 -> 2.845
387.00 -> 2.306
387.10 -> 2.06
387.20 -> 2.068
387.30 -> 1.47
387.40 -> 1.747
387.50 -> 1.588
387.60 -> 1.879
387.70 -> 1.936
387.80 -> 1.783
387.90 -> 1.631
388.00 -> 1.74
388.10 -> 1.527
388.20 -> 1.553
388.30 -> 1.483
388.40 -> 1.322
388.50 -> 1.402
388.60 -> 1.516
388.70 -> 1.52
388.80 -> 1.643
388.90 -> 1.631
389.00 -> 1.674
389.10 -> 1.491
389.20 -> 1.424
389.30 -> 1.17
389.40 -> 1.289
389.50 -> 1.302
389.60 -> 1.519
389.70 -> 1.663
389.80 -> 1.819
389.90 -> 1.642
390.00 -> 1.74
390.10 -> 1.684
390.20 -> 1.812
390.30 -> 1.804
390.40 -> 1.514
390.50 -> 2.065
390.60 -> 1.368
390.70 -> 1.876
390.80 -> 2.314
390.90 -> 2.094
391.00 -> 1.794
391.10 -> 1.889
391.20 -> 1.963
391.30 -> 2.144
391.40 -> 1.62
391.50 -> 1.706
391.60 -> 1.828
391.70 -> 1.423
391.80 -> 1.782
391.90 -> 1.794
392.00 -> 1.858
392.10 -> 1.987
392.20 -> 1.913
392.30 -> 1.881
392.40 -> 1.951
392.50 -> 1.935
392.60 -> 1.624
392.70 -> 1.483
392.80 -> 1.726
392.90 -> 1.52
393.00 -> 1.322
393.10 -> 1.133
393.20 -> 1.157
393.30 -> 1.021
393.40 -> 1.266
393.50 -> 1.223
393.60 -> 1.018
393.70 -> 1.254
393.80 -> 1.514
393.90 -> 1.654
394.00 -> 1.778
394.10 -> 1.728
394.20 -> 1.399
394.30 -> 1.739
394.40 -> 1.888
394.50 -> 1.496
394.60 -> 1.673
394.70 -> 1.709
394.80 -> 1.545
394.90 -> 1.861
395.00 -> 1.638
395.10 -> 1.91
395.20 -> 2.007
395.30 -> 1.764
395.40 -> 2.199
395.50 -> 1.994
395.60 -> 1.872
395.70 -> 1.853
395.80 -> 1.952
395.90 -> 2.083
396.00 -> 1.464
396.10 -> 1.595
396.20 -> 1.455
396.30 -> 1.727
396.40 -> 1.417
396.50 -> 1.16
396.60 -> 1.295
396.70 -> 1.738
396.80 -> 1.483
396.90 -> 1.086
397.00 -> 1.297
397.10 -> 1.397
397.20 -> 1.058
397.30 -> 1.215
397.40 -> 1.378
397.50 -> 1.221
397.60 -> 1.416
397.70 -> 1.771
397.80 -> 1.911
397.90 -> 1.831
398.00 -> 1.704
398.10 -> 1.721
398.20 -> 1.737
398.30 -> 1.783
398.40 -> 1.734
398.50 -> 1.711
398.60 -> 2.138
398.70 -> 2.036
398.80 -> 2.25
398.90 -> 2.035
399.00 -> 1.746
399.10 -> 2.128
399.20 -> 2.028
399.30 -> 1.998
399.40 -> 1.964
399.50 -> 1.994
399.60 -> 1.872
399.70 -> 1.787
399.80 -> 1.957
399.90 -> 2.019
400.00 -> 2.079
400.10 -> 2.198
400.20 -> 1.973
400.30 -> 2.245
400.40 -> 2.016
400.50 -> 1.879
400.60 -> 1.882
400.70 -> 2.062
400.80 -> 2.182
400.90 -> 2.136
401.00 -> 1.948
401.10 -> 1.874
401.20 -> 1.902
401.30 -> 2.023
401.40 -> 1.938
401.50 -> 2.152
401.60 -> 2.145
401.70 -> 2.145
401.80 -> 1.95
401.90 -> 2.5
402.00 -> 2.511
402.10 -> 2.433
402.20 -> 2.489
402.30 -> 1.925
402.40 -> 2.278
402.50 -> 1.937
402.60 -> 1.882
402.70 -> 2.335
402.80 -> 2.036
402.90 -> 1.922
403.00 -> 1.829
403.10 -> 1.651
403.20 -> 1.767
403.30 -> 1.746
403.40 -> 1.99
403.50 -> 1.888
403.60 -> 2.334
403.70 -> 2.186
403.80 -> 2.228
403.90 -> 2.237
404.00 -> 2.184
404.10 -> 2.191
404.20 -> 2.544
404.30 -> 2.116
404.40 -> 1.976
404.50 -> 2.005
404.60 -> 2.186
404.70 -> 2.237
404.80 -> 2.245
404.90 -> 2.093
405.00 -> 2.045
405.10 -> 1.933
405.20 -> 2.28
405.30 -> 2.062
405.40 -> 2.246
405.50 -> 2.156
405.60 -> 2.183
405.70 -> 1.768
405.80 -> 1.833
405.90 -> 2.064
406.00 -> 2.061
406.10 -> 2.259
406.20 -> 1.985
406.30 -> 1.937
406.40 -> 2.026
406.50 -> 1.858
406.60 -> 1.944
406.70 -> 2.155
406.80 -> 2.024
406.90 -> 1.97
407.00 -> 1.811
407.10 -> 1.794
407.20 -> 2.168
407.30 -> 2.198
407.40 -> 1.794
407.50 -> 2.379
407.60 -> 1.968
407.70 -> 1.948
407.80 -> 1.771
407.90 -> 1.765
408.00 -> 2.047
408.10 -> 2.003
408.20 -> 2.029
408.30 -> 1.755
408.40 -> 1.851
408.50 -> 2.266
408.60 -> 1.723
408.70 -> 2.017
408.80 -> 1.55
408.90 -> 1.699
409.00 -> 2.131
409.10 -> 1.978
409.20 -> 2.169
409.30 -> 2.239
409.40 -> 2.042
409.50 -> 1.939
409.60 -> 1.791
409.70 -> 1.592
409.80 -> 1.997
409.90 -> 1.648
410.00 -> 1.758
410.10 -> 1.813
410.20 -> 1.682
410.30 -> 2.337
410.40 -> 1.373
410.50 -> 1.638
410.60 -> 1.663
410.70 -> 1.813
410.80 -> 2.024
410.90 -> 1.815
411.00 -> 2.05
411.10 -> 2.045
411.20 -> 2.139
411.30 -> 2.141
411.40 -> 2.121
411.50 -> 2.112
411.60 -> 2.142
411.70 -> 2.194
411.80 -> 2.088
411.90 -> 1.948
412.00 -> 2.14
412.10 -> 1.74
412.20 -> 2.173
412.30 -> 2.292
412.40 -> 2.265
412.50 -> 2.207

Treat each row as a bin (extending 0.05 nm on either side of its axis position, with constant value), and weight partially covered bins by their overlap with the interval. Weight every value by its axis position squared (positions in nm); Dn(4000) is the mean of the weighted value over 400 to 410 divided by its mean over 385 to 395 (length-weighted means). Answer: 1.3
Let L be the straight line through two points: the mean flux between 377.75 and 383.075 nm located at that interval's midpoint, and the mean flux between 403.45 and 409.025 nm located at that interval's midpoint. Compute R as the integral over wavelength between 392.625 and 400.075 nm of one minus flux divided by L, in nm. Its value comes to 0.84 nm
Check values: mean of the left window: 1.59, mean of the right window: 2.04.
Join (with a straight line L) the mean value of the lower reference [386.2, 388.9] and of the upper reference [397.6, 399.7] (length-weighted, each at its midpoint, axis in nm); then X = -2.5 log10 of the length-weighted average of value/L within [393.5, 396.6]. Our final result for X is 0.14 mag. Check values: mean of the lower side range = 1.89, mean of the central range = 1.66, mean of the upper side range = 1.89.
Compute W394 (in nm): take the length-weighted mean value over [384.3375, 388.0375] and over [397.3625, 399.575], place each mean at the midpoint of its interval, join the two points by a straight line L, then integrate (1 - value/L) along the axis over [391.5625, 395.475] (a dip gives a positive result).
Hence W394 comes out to 0.469 nm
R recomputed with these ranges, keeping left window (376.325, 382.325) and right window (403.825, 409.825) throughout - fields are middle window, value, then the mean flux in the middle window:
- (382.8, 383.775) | 0.206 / 1.29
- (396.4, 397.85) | 0.370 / 1.39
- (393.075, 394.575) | 0.319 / 1.43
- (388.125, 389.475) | 0.203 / 1.47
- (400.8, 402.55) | -0.179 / 2.14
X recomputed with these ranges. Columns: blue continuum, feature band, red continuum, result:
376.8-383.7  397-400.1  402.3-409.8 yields 0.06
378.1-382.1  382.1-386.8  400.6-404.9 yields 0.05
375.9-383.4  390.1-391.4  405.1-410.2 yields -0.09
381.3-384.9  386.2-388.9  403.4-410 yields -0.19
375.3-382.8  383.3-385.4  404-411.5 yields 0.13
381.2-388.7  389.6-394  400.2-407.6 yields 0.09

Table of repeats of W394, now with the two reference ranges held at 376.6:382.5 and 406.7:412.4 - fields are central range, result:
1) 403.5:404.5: -0.16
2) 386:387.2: -0.41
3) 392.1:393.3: 0.10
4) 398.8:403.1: -0.48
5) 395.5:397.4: 0.29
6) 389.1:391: 0.04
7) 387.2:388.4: 0.01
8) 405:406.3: -0.11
